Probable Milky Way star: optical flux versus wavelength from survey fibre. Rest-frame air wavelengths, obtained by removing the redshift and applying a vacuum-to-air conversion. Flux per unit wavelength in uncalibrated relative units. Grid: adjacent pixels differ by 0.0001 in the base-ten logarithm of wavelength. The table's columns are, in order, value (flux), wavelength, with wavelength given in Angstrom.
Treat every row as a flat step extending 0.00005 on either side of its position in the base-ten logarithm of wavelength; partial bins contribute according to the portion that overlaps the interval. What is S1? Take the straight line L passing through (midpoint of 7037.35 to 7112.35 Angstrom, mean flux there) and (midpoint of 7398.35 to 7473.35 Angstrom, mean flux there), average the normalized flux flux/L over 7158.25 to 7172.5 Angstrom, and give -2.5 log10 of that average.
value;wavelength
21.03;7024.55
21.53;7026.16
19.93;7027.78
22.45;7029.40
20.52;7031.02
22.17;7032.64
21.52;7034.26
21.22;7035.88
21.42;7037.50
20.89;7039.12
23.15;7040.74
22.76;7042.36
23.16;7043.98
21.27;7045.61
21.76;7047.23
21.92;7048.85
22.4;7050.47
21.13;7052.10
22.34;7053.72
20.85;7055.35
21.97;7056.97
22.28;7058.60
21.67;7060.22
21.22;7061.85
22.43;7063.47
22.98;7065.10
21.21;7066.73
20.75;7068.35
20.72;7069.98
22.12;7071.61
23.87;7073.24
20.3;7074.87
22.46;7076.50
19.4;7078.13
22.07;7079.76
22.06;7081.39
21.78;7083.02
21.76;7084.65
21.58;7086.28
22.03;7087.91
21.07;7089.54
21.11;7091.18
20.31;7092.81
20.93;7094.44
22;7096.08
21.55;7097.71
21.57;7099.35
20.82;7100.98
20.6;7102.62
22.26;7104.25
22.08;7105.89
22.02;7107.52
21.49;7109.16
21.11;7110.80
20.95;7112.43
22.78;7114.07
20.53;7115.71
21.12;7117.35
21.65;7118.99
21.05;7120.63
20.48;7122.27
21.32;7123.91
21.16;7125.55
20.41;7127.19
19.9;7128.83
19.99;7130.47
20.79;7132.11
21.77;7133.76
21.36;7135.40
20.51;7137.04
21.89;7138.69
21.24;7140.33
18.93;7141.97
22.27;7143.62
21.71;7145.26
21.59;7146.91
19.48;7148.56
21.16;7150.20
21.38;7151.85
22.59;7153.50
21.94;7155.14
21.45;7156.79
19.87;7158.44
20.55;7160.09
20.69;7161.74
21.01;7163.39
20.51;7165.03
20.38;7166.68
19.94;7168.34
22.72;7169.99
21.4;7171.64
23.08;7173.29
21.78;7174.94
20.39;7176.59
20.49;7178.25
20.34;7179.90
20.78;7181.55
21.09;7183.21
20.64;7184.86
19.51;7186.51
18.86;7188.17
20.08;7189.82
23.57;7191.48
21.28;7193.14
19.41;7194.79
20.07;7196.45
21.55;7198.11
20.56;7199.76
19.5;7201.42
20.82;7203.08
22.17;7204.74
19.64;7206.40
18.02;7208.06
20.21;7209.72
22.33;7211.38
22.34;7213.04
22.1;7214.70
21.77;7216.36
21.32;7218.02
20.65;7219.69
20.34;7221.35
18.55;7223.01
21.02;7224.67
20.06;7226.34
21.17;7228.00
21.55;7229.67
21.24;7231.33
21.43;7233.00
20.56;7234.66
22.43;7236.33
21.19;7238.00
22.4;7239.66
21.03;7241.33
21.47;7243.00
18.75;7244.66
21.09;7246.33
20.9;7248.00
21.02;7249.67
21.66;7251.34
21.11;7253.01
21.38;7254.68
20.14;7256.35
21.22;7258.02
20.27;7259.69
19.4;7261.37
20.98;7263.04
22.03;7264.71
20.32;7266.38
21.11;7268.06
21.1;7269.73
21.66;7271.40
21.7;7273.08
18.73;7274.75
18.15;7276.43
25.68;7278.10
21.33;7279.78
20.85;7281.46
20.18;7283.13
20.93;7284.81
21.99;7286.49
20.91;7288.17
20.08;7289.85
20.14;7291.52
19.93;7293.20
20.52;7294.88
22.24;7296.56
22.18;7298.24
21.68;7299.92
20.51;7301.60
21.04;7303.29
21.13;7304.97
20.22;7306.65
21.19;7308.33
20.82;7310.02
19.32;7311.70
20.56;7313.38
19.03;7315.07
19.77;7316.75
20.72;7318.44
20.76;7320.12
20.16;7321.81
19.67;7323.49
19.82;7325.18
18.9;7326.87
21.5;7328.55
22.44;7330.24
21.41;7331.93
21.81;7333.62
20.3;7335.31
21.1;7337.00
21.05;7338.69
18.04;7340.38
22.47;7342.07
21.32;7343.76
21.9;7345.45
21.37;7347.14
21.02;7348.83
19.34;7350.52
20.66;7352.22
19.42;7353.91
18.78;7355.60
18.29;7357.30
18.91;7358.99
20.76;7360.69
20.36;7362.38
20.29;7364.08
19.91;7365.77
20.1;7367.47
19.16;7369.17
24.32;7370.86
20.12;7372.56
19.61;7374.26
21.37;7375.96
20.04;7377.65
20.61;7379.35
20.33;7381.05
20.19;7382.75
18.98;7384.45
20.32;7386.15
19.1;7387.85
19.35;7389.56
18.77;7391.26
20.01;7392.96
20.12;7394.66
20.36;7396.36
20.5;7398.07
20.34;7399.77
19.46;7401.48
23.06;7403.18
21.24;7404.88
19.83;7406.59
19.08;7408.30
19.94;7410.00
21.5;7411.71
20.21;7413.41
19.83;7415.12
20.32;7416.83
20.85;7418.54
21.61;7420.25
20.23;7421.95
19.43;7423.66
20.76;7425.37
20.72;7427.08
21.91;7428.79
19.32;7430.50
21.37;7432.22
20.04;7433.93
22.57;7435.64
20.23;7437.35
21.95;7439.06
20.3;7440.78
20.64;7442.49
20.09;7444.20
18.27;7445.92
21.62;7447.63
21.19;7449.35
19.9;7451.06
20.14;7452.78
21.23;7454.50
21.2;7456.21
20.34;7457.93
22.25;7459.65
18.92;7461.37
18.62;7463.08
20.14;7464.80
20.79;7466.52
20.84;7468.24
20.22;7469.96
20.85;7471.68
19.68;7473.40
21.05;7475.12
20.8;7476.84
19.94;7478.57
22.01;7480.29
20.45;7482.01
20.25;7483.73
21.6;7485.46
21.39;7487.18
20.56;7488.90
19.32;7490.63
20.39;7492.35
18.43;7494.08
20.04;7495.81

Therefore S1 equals 0.028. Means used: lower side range 21.7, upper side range 20.5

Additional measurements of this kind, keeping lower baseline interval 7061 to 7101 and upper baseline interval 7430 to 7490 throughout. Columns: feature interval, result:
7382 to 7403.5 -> 0.042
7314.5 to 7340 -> 0.020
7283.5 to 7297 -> 0.013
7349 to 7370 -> 0.061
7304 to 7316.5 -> 0.034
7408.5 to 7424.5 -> 0.016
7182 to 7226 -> 0.030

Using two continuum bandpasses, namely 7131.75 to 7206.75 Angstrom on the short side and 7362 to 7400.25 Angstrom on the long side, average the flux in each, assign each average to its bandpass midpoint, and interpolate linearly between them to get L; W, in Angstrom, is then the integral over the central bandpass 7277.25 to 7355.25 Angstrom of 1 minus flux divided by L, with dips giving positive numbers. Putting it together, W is -1.5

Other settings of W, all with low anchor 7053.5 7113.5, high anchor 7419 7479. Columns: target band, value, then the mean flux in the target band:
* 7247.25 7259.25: 0.03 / 21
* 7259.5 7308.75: 0.14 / 20.9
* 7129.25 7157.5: 0.31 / 21.2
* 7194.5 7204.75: 0.35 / 20.5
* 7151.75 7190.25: 0.77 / 20.9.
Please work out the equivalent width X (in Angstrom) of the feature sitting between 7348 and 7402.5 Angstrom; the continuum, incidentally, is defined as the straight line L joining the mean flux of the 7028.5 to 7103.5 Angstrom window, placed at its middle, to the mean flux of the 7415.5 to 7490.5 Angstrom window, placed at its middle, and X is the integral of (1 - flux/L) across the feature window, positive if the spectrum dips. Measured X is 2.0 Angstrom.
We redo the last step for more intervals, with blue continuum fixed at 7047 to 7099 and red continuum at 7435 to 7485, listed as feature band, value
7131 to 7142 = 0.2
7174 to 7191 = 0.7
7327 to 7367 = 0.7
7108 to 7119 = 0.1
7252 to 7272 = 0.2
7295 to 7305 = -0.2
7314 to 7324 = 0.4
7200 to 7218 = 0.3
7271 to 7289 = 0.0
